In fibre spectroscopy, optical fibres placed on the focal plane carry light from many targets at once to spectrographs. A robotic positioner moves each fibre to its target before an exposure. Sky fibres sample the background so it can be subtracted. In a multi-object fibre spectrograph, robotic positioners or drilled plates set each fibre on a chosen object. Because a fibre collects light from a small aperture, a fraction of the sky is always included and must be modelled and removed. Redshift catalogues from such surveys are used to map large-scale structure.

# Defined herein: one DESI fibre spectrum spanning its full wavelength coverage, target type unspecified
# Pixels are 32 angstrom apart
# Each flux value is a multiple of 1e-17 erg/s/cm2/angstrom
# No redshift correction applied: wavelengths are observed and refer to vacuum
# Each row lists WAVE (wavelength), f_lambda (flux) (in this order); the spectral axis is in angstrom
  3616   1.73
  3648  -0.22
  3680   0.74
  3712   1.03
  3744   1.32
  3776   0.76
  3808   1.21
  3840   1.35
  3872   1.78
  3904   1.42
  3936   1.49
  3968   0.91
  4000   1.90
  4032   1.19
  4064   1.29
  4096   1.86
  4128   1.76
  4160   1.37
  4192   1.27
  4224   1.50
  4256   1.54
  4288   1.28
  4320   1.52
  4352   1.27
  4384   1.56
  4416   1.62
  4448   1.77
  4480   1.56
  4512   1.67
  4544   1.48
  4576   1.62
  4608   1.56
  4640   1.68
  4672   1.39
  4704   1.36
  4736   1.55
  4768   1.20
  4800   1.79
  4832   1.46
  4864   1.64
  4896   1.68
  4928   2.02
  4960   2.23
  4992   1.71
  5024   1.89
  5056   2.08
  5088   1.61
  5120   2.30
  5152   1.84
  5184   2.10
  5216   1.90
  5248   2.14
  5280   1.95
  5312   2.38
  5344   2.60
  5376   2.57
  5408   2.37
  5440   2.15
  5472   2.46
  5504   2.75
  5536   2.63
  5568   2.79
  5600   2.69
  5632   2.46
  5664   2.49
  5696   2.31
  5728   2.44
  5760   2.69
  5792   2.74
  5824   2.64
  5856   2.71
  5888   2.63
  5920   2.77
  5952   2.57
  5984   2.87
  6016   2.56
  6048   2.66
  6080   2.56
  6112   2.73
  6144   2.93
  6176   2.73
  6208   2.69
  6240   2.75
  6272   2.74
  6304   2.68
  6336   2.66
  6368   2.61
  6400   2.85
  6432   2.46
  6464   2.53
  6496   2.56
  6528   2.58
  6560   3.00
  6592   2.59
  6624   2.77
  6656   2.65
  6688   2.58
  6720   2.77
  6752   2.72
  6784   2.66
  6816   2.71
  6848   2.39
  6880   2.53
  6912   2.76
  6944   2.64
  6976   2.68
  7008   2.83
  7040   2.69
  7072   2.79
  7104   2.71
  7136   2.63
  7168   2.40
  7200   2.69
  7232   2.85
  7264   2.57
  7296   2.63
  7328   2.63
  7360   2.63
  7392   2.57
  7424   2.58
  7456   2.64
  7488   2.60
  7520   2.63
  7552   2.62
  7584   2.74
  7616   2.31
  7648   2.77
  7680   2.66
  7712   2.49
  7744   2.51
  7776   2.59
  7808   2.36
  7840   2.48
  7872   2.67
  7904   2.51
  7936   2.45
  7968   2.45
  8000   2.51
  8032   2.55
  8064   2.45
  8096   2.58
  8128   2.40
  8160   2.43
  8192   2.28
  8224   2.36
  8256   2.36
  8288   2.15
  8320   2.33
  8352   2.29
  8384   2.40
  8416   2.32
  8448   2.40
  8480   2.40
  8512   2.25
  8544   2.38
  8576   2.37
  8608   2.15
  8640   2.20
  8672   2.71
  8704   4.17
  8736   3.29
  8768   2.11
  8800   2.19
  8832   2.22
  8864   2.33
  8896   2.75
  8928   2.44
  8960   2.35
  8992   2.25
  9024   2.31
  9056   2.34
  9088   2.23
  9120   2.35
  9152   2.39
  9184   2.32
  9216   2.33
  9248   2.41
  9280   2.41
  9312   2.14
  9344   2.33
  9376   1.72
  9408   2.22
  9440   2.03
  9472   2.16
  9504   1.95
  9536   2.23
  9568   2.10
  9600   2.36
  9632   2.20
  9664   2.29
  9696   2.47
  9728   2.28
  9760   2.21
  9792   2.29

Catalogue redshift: 0.326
